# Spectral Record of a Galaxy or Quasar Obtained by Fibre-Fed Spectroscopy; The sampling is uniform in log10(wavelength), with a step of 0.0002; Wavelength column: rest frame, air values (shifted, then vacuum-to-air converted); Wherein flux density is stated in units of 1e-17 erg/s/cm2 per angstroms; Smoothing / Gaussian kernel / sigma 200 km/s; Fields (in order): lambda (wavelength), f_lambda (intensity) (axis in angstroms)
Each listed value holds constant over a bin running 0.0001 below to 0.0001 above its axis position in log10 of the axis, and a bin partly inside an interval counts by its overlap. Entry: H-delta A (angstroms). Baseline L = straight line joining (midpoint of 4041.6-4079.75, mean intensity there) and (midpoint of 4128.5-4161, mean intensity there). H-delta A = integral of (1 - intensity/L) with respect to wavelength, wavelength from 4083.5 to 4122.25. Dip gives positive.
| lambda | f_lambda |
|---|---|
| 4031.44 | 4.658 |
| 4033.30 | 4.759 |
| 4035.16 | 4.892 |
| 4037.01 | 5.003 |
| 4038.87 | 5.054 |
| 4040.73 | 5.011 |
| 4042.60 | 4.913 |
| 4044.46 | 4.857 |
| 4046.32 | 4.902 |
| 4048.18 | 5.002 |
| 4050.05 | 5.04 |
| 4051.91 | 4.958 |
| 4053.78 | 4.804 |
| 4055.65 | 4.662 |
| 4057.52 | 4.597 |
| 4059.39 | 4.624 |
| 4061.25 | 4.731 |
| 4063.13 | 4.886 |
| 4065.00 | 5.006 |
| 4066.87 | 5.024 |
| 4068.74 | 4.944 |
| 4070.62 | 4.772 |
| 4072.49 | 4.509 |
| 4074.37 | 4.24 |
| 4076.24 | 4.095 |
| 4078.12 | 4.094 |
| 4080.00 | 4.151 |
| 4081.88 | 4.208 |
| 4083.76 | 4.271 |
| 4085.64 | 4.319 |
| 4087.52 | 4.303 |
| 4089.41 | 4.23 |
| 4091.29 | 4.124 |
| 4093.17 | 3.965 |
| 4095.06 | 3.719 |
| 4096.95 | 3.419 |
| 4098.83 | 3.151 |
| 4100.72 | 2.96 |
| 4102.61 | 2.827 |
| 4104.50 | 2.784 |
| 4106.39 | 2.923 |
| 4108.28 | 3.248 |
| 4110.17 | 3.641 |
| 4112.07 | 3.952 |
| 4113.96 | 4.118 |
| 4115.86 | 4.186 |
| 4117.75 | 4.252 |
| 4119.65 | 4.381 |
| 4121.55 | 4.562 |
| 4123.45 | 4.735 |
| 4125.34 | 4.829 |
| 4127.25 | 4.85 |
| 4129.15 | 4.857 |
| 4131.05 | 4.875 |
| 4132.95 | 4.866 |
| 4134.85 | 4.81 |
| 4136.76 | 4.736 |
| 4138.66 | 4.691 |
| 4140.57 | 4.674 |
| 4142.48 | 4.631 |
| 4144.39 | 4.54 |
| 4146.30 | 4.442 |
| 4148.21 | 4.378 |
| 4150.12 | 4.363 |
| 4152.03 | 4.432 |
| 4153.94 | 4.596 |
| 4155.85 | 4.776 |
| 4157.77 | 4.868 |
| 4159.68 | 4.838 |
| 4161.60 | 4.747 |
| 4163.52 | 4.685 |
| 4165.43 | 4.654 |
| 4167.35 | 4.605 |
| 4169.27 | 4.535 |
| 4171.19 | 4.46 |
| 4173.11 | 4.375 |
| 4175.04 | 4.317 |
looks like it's 7.7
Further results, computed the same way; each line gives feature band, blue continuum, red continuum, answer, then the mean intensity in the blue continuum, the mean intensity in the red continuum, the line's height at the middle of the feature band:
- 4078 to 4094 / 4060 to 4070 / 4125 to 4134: 2.3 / 4.91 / 4.86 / 4.89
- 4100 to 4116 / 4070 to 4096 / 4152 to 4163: 3.7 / 4.21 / 4.73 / 4.38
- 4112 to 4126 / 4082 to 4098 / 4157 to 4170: -0.3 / 4.05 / 4.71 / 4.31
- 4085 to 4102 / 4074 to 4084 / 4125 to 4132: 2.3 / 4.17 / 4.85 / 4.37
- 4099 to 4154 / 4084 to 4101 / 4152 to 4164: 1.2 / 3.85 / 4.73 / 4.31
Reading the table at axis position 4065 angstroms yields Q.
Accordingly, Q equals 5.006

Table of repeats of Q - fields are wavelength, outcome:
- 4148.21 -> 4.378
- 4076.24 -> 4.095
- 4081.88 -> 4.208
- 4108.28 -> 3.248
